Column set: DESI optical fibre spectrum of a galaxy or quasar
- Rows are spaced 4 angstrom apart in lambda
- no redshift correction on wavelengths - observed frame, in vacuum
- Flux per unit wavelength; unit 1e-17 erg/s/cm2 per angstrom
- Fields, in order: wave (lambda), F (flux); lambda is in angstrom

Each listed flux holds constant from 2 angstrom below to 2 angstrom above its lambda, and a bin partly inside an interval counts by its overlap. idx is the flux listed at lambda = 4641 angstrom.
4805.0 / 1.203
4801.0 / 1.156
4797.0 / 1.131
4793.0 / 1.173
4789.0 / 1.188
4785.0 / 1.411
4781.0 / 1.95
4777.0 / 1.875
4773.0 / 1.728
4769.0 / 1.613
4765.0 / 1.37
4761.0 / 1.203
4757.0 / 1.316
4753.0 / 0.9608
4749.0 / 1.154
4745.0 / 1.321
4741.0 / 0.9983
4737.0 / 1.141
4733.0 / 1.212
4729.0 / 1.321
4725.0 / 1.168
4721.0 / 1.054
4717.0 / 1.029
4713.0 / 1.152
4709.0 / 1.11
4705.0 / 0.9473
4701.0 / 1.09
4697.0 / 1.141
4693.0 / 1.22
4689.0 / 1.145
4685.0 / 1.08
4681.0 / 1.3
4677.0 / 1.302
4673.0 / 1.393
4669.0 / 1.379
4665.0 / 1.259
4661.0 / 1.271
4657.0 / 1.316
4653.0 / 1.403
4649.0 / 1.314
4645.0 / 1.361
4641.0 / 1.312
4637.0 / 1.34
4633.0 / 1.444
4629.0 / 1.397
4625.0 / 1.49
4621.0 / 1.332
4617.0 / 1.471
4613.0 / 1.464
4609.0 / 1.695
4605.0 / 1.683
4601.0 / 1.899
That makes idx 1.312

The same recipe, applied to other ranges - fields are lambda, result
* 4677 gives 1.302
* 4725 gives 1.168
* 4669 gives 1.379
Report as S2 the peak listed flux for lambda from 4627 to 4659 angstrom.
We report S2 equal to 1.444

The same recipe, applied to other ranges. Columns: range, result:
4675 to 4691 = 1.302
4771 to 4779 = 1.875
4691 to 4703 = 1.22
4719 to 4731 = 1.321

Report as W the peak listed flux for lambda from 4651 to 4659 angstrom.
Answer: 1.403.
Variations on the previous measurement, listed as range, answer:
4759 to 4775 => 1.728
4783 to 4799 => 1.411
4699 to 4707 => 1.09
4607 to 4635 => 1.695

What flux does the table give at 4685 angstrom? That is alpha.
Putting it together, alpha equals 1.08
